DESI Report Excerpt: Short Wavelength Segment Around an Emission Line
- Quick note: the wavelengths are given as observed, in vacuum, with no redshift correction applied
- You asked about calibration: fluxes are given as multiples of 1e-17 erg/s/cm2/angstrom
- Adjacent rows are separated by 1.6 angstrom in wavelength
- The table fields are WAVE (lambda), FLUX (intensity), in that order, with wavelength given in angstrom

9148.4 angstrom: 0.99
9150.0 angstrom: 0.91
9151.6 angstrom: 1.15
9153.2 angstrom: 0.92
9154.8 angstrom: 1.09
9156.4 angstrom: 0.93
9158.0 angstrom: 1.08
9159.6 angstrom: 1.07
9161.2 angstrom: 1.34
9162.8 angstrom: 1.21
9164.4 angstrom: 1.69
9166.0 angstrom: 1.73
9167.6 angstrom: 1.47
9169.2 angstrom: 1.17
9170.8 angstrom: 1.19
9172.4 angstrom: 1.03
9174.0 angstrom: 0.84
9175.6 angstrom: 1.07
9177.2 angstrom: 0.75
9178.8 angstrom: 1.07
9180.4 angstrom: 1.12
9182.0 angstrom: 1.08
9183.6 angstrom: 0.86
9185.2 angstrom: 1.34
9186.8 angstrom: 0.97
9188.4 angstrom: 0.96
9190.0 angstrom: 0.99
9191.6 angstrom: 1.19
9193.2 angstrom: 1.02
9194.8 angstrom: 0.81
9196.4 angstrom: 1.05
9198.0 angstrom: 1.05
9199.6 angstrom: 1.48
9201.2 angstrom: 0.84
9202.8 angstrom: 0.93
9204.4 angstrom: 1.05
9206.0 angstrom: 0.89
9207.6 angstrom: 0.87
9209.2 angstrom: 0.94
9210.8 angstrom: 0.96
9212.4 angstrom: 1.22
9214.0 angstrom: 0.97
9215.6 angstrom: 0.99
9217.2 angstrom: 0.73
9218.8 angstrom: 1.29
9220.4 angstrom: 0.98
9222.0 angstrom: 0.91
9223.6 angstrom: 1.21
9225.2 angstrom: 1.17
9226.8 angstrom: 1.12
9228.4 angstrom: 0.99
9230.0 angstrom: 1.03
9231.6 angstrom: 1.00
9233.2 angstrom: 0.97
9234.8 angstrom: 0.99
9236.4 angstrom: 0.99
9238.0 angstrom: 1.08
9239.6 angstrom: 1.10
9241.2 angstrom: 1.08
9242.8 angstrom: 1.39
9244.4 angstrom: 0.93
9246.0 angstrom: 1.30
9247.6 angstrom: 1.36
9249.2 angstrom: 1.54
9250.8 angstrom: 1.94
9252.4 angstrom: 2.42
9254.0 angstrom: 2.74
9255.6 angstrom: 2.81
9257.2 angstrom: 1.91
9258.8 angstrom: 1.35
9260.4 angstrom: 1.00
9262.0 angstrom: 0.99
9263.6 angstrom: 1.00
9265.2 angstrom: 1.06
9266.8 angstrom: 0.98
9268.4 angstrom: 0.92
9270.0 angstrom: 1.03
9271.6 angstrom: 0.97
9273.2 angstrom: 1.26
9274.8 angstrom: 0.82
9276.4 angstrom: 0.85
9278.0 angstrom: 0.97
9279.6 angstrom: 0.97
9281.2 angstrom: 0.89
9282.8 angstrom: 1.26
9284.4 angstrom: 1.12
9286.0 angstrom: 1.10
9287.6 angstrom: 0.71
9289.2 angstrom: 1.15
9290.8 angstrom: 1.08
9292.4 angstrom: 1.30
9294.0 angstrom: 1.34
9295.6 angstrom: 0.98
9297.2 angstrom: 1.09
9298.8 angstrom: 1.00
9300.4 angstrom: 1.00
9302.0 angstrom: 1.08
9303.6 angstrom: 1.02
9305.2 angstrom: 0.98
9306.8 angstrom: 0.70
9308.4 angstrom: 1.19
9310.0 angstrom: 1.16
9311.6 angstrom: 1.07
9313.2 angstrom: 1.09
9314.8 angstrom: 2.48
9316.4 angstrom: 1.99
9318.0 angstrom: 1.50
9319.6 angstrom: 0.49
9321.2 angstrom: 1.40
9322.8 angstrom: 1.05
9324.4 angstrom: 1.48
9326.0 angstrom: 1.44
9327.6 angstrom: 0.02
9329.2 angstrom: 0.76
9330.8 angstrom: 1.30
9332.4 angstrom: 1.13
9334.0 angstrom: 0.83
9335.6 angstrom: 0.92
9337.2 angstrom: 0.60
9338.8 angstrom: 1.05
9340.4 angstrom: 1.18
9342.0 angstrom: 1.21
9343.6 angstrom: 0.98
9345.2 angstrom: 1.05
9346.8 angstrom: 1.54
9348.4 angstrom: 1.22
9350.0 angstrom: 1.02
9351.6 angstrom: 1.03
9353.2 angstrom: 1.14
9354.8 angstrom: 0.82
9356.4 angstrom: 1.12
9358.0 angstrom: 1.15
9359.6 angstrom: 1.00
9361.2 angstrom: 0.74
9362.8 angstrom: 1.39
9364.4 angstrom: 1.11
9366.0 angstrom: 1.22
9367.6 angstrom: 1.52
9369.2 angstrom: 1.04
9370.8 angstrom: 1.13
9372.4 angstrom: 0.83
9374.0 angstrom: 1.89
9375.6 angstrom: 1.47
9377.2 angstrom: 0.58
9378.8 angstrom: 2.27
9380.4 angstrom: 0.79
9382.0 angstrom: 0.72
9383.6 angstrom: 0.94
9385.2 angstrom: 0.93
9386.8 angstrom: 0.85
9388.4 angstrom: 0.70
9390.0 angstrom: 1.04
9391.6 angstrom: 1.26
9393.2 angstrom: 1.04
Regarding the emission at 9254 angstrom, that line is [O III] 5007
